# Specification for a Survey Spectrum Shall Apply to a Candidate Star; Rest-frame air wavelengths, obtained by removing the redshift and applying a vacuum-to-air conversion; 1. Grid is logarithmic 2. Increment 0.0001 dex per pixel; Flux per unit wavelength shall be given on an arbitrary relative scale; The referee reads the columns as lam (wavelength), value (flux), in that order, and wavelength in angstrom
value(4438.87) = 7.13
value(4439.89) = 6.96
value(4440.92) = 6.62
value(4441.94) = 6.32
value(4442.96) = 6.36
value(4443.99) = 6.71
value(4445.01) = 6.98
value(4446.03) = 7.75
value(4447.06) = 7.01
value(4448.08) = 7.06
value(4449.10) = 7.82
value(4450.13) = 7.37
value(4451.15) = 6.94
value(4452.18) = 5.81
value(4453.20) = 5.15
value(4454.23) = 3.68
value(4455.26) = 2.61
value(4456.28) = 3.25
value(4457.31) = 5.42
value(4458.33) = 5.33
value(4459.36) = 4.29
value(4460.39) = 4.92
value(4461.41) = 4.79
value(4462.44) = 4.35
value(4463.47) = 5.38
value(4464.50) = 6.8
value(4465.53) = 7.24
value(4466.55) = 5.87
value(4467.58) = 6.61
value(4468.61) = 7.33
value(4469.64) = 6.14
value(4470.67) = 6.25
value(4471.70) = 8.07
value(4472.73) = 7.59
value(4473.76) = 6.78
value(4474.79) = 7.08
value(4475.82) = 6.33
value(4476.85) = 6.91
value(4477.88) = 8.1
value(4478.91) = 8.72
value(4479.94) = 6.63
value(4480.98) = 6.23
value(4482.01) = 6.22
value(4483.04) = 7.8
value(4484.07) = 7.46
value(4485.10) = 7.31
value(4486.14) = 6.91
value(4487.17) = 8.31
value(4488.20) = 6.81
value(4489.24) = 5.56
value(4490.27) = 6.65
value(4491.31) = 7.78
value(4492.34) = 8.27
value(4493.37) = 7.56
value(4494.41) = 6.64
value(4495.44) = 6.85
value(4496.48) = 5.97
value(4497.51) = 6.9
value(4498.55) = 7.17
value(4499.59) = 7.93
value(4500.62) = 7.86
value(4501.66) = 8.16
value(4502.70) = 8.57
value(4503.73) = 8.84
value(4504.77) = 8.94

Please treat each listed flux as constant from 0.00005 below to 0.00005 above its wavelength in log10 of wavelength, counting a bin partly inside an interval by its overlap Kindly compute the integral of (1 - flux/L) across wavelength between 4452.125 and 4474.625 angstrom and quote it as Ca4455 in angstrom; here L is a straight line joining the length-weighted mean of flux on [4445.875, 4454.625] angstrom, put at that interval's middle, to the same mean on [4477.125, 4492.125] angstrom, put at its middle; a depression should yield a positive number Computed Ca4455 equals 3.8 angstrom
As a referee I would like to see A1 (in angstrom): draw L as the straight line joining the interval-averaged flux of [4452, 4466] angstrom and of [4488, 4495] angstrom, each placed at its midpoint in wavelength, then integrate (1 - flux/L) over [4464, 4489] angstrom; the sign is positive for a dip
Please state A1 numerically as -4.2 angstrom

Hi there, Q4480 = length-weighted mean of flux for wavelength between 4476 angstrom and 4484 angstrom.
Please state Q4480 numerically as 7.21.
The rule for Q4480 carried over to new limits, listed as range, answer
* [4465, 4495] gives 7.08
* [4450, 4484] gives 6.13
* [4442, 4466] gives 5.79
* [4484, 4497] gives 7.07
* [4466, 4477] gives 6.82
